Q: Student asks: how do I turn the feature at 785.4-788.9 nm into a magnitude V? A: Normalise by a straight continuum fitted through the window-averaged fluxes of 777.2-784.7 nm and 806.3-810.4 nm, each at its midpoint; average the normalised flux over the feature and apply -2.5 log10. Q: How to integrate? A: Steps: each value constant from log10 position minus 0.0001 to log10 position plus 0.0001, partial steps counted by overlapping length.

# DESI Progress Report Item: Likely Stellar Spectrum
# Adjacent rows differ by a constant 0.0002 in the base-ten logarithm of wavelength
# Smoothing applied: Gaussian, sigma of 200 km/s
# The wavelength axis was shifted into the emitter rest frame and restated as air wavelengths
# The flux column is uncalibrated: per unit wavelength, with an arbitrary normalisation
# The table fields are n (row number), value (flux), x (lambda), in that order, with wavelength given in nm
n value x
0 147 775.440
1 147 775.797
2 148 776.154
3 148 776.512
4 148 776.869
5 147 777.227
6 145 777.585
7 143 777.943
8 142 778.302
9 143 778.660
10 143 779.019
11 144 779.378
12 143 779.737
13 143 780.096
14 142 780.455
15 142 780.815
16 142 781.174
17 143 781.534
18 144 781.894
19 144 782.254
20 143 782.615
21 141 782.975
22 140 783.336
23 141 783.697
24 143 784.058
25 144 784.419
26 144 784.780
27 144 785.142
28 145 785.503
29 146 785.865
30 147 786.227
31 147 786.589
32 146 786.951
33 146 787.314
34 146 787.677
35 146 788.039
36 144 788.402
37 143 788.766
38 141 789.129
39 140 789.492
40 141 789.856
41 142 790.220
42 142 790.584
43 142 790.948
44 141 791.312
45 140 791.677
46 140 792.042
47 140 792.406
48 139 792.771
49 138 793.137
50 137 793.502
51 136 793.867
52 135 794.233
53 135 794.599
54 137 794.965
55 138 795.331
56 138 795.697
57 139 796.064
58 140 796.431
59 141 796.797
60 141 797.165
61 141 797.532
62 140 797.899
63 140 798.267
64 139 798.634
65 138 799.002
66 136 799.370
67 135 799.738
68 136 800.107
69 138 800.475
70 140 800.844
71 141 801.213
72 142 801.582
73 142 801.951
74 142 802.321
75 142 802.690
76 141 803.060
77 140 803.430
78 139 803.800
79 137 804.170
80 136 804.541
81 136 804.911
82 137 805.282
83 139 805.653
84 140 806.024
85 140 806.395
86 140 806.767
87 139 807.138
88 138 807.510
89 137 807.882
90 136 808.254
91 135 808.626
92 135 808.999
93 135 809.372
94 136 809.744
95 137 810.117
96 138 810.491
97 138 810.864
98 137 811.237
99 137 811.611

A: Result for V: -0.03 mag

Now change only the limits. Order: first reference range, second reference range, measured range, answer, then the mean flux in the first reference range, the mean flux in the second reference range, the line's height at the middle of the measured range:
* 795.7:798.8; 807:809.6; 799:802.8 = 0.00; 140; 136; 139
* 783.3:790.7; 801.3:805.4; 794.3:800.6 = 0.02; 144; 140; 141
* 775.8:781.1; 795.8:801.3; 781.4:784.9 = 0.00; 144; 139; 143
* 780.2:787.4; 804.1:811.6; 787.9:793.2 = 0.00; 144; 137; 142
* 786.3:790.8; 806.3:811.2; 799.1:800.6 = 0.03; 144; 137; 140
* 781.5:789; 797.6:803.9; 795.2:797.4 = 0.01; 144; 140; 141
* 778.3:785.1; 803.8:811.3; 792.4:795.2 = 0.03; 143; 137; 140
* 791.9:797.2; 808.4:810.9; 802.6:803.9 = -0.03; 138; 136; 137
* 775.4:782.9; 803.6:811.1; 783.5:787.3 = -0.02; 144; 137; 143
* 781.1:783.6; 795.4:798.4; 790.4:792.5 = 0.00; 142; 140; 141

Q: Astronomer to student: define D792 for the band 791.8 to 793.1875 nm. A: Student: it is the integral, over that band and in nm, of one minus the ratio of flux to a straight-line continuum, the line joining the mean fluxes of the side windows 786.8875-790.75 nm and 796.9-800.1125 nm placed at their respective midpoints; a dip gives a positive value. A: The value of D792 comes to 0.02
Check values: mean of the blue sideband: 143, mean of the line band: 139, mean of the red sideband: 139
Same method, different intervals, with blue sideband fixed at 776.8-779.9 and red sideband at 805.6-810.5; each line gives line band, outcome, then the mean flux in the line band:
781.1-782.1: 0.00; 143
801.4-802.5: -0.03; 142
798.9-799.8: 0.02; 136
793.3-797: 0.07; 138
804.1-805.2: 0.01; 136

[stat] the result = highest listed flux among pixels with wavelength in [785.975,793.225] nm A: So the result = 147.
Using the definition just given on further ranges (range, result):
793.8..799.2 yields 141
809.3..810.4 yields 137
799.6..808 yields 142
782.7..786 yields 146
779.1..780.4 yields 144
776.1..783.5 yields 148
